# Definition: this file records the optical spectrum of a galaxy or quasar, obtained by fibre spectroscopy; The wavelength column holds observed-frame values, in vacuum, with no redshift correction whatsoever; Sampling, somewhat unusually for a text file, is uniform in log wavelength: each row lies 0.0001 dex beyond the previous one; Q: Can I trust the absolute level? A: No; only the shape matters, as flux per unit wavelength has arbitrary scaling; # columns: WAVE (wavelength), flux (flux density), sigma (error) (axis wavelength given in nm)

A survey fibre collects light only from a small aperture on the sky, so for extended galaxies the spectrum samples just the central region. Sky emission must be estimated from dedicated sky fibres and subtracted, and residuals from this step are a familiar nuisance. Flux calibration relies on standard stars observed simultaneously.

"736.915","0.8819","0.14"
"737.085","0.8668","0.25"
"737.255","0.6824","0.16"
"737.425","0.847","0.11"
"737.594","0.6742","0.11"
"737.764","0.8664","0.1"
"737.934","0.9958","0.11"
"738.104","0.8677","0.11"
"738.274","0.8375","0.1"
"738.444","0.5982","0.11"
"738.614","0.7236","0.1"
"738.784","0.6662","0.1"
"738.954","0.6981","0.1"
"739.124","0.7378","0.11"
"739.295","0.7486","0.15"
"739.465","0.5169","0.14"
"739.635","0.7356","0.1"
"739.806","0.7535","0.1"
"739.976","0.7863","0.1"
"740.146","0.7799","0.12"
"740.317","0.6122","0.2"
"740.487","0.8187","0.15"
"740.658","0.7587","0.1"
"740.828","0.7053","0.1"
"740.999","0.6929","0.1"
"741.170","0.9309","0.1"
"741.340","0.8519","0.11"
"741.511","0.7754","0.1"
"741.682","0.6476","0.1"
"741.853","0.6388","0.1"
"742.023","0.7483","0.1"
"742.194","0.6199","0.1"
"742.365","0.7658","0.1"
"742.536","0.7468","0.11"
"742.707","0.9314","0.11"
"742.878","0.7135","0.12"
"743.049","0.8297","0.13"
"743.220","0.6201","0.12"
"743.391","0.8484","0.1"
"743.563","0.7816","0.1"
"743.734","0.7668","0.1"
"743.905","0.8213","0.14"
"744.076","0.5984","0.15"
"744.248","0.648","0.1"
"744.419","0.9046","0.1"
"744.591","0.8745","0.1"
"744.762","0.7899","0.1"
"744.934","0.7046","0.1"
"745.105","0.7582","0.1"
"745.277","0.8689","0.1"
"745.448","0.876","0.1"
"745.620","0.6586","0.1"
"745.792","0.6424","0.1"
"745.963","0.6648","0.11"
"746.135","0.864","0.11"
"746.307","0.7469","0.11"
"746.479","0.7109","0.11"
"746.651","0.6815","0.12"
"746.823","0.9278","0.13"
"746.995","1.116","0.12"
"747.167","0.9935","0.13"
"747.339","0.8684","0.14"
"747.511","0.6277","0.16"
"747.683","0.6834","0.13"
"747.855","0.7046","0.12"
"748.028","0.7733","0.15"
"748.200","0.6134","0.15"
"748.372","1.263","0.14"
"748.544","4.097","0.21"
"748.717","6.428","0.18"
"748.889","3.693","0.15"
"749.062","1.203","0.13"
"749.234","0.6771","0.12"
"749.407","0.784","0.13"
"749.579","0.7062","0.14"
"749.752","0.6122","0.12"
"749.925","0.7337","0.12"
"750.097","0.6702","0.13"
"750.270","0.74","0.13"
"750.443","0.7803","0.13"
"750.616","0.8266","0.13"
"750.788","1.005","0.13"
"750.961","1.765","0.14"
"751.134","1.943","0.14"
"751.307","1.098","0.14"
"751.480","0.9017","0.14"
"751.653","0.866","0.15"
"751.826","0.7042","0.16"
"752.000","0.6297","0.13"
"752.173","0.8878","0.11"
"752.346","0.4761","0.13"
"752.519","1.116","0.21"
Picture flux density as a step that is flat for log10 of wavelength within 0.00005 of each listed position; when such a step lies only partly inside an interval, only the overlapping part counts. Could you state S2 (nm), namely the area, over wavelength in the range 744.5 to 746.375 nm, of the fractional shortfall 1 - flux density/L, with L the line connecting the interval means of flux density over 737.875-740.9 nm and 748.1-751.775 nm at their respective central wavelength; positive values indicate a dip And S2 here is 0.64 nm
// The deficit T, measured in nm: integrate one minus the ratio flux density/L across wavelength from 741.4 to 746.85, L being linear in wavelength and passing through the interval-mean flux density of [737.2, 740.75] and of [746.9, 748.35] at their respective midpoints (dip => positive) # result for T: 0.25 nm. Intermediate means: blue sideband 0.748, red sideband 0.819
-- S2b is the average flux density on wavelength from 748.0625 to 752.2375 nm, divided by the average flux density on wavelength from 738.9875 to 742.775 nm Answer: 1.9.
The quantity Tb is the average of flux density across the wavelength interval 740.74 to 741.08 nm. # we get 0.7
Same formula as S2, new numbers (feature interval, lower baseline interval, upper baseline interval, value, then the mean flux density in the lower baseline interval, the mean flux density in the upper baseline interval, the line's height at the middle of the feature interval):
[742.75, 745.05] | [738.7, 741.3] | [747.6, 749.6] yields 0.87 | 0.732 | 1.84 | 1.23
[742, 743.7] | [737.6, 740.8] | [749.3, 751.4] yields 0.12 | 0.747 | 0.969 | 0.82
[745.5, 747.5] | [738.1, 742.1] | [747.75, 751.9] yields 0.63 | 0.732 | 1.4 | 1.17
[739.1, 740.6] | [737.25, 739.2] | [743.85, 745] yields 0.09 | 0.77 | 0.762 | 0.768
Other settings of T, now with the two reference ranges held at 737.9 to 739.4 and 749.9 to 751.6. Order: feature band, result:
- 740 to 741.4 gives 0.06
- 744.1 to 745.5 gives 0.18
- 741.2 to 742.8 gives 0.16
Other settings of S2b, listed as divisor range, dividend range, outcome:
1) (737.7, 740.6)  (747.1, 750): 2.01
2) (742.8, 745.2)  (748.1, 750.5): 2.16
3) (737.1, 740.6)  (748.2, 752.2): 1.90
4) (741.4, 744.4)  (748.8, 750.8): 1.41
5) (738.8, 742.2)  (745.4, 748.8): 1.71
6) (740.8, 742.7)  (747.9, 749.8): 2.54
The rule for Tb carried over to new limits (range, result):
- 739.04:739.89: 0.698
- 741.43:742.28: 0.686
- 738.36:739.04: 0.672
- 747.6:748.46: 0.817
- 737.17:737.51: 0.766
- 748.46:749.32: 3.22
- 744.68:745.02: 0.747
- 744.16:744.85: 0.803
